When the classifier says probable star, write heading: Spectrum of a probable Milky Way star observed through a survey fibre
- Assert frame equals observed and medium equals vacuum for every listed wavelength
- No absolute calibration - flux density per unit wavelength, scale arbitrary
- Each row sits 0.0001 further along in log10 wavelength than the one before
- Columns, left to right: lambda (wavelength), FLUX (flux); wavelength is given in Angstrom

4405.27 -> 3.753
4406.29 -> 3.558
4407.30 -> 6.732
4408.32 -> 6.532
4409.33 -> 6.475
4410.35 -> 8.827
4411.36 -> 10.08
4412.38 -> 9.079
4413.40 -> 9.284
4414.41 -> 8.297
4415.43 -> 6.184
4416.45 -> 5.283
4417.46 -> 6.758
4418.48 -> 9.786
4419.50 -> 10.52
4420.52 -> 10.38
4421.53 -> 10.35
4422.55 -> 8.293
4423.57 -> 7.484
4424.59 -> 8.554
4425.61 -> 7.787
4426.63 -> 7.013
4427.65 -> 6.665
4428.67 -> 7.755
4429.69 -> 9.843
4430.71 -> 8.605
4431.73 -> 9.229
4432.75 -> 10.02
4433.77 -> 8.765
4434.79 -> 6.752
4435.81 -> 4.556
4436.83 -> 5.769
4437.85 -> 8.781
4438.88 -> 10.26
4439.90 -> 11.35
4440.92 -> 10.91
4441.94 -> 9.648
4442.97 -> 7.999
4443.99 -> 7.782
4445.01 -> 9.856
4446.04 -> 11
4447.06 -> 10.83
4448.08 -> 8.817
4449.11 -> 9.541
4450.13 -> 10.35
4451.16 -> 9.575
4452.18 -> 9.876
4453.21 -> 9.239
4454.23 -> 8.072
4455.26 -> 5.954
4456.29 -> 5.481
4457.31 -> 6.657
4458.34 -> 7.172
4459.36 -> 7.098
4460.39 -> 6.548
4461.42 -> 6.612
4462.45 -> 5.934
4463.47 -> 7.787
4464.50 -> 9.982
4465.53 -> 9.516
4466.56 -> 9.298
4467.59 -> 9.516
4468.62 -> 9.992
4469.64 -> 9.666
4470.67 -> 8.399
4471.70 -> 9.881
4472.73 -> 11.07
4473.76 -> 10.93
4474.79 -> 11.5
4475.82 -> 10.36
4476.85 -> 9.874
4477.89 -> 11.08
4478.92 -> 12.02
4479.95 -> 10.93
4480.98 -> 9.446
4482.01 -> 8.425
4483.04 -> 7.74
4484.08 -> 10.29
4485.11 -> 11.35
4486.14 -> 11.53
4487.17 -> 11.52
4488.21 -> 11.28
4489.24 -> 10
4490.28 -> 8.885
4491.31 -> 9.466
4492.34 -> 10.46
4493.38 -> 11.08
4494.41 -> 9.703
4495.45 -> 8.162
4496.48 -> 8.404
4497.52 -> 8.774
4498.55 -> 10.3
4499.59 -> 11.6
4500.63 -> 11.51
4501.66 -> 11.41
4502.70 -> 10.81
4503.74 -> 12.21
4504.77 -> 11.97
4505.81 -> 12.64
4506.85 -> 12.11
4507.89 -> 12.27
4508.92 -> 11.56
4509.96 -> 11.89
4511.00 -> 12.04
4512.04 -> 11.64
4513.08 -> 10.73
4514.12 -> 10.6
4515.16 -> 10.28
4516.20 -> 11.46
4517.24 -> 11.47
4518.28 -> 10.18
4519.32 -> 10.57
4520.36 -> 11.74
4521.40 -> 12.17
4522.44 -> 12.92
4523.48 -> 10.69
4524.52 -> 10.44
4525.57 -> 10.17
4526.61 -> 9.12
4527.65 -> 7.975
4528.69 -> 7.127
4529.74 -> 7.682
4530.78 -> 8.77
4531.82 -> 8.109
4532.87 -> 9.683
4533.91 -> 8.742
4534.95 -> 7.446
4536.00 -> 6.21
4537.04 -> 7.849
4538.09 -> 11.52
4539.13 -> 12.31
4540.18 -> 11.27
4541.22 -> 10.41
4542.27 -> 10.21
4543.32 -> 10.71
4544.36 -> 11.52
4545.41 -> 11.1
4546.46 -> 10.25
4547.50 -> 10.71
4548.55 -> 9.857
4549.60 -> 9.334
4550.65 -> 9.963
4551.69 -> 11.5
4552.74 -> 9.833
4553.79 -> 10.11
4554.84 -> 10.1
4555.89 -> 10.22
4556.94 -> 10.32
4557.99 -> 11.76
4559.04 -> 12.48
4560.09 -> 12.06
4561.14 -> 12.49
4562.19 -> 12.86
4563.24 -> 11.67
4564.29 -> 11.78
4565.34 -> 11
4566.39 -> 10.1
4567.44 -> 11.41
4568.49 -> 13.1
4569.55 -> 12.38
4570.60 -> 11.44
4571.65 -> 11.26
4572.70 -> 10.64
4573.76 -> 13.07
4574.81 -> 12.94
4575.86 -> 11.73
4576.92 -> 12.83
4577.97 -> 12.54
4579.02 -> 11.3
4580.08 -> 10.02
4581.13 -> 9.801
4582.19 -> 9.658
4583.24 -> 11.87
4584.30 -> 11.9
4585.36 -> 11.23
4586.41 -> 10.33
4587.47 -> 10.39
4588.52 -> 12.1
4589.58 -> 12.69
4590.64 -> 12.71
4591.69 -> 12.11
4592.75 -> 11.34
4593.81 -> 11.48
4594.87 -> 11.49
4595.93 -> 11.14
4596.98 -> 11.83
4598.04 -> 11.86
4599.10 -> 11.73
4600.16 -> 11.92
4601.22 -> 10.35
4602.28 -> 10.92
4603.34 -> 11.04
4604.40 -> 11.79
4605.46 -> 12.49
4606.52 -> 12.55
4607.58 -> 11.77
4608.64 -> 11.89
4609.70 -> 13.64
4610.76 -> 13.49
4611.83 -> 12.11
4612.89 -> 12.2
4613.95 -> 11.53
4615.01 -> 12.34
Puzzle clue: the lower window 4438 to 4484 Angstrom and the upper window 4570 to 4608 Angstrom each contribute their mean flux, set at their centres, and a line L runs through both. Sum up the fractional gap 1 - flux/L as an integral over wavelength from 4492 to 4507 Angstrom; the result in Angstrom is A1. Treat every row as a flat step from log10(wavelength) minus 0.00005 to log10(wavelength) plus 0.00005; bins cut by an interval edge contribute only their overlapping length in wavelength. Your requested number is -1.2 Angstrom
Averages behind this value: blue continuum 9.19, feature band 10.7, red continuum 11.6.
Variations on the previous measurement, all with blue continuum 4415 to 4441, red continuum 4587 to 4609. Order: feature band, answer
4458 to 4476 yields 0.34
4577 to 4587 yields 0.30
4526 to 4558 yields 2.72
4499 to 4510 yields -2.18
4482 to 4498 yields -0.51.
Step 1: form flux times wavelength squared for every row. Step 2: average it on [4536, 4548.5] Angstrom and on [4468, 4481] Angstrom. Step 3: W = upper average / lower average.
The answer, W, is 1.04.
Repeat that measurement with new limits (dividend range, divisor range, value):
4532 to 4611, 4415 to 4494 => 1.30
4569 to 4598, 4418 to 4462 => 1.44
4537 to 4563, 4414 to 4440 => 1.40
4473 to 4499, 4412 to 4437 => 1.28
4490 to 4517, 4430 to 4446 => 1.28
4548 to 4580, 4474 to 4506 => 1.12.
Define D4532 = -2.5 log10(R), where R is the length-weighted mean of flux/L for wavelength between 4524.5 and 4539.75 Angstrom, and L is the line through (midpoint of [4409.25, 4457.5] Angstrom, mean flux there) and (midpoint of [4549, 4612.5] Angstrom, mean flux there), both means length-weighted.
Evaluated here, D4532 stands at 0.193 mag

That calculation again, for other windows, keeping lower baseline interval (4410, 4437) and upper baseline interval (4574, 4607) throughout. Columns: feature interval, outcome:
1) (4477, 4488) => -0.11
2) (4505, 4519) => -0.15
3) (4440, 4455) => -0.10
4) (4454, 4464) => 0.32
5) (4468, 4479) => -0.12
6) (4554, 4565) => -0.06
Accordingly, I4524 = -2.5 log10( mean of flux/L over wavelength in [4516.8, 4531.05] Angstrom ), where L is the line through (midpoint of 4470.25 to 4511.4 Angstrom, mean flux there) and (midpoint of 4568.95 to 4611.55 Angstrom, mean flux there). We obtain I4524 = 0.09 mag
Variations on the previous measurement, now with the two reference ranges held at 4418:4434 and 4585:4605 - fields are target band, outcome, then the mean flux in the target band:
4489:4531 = -0.05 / 10.6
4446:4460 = 0.10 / 8.45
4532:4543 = 0.11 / 9.54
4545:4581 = -0.03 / 11.3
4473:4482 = -0.11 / 10.6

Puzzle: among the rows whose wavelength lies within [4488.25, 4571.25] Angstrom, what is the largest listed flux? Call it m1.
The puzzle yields 13.1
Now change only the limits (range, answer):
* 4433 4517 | 12.64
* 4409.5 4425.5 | 10.52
